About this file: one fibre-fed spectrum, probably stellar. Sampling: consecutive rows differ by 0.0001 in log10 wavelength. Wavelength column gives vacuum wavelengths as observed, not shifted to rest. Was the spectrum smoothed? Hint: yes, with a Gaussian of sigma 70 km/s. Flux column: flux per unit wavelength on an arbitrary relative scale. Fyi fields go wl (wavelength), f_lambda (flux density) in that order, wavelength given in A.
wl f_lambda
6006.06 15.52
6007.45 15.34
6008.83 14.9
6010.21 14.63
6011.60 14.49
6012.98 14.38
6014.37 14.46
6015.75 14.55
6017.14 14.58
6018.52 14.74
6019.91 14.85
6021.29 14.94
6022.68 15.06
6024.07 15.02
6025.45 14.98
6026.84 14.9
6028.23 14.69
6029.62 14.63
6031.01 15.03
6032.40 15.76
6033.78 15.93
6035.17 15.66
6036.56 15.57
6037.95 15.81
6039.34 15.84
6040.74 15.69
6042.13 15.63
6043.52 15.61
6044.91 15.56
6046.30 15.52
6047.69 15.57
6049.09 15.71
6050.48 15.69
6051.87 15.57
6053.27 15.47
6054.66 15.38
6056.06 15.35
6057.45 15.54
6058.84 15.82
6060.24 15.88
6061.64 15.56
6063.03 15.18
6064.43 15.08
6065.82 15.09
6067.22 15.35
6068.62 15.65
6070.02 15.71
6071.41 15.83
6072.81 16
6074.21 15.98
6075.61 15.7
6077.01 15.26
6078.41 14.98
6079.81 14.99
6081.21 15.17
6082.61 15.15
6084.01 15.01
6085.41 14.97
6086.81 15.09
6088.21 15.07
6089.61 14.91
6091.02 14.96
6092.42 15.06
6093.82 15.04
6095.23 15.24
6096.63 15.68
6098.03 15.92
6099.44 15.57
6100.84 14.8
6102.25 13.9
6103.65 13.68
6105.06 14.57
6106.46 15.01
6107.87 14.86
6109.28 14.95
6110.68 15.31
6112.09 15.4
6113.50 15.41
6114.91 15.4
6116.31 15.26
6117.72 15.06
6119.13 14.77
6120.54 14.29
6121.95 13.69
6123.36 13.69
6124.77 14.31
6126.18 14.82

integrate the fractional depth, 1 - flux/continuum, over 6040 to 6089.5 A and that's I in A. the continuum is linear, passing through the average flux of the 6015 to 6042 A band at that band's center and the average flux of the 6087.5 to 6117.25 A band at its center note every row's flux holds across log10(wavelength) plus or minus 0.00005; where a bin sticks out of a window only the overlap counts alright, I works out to -1.1 A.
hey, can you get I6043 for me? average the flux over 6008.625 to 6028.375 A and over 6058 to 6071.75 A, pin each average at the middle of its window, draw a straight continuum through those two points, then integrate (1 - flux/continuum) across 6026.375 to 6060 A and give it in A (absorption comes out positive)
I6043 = -0.8 A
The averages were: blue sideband 14.7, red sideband 15.5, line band 15.5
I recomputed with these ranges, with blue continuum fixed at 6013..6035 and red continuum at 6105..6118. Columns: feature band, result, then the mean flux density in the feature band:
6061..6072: -0.3 A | 15.4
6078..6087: 0.0 A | 15.1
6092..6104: 0.1 A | 15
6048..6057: -0.3 A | 15.5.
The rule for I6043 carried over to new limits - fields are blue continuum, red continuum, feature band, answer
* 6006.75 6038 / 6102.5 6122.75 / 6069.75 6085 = -0.6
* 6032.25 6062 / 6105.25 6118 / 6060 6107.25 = 0.5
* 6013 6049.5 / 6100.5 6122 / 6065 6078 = -0.5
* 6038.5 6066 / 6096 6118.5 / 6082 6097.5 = 0.1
